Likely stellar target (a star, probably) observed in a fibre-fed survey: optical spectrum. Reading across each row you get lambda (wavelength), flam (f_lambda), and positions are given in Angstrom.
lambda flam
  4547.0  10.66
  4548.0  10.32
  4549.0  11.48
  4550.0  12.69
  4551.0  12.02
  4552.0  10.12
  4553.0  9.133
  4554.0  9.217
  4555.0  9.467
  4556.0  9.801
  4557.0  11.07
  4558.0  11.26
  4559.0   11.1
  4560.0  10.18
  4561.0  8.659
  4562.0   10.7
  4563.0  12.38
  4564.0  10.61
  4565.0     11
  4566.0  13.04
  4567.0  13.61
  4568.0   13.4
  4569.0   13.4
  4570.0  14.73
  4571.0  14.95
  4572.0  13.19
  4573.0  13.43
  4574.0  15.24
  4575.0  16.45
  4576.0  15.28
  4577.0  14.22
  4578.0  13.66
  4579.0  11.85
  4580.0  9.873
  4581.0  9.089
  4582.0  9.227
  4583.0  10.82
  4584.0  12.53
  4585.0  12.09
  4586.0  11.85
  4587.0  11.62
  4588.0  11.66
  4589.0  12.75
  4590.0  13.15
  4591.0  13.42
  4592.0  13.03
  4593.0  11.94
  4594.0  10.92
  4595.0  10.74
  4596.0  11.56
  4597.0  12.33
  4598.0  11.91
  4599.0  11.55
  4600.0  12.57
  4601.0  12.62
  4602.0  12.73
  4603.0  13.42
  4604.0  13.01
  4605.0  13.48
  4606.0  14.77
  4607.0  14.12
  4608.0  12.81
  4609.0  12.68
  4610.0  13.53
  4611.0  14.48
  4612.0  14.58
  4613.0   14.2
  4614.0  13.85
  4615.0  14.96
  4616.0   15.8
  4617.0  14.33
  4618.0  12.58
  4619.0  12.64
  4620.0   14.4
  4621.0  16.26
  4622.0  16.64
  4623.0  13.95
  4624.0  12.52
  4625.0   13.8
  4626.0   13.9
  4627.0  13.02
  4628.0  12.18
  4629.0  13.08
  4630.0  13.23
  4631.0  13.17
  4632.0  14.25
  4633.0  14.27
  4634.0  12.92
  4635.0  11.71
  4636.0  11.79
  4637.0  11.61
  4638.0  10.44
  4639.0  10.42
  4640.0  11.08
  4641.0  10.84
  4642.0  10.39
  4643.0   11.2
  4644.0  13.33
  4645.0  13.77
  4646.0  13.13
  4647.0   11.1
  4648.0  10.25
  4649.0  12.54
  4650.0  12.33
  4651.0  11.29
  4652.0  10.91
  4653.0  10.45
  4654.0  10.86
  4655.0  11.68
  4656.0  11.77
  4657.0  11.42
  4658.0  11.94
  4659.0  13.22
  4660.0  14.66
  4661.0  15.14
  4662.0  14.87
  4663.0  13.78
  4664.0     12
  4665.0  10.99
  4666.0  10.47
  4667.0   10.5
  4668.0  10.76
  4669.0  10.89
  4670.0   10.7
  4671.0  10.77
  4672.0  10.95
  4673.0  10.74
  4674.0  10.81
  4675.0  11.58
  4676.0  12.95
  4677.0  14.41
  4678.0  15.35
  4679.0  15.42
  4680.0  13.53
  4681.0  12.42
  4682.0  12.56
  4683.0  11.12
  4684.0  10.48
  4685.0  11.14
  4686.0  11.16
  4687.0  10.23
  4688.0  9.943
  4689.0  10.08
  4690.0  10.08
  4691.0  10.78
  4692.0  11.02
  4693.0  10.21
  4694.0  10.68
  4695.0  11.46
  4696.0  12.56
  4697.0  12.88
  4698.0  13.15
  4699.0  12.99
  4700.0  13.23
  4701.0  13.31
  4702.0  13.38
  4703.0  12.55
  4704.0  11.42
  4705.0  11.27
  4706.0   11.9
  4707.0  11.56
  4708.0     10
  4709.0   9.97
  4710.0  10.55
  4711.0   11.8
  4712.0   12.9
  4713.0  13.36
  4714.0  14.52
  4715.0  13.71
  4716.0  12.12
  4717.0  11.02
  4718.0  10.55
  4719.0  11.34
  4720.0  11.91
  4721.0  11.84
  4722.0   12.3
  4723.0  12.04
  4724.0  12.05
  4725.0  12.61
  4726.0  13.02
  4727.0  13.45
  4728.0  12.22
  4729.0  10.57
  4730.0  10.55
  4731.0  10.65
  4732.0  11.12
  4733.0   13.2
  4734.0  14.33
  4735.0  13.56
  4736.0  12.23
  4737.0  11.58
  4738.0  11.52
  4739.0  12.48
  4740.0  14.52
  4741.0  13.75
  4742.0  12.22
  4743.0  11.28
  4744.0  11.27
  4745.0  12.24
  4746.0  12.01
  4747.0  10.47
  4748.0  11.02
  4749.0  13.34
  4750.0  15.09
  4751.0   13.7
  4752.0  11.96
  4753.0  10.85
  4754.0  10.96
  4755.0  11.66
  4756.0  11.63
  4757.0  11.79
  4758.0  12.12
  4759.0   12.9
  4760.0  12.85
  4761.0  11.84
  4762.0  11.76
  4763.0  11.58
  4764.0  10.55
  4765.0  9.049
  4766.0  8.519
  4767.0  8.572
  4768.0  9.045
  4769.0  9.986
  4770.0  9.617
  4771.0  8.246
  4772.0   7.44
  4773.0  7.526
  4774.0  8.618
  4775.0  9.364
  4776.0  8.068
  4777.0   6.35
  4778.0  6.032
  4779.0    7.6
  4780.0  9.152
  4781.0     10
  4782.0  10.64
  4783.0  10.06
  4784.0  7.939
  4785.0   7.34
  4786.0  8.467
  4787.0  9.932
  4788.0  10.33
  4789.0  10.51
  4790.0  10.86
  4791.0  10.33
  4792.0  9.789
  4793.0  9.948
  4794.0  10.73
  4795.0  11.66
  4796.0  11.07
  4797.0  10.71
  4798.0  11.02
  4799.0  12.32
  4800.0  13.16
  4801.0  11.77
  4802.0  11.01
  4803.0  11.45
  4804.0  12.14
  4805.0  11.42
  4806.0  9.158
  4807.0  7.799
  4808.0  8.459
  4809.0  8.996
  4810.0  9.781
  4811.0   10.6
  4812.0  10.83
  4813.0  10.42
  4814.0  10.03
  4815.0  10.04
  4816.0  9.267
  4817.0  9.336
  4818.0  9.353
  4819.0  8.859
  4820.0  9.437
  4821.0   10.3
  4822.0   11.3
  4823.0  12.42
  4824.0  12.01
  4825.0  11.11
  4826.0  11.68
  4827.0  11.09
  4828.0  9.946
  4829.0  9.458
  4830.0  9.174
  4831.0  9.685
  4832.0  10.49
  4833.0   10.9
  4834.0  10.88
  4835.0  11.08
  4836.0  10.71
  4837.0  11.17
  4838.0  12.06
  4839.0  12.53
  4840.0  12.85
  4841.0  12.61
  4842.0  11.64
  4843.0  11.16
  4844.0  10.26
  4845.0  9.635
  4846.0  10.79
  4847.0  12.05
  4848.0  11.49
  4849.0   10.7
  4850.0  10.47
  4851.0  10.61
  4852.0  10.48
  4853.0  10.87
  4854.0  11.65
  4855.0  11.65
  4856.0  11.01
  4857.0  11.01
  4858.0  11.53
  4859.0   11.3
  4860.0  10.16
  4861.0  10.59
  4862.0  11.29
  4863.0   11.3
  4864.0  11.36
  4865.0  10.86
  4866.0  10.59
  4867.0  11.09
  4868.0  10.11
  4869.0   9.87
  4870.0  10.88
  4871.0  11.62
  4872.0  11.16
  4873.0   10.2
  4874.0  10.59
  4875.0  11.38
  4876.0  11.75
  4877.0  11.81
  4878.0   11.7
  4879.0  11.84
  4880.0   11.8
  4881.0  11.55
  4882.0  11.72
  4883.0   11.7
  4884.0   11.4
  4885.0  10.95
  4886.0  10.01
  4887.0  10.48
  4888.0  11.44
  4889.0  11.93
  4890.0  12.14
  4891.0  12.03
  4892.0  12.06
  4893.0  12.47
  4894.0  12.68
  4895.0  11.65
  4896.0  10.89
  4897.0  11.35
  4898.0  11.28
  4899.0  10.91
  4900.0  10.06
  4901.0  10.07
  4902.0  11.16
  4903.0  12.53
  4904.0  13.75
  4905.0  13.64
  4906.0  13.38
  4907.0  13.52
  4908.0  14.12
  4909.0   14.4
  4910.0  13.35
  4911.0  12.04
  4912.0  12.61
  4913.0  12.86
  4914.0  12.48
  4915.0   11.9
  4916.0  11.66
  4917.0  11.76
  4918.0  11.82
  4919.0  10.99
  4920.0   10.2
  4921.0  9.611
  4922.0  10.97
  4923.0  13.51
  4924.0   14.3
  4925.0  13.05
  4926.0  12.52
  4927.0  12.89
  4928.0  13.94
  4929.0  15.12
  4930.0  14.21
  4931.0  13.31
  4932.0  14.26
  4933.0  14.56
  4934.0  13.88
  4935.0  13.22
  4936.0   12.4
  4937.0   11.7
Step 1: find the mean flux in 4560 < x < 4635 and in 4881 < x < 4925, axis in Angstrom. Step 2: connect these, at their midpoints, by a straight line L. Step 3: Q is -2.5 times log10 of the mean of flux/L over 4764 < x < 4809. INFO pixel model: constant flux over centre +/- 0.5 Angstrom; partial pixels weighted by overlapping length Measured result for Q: 0.27 mag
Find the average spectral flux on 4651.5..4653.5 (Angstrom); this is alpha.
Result 10.7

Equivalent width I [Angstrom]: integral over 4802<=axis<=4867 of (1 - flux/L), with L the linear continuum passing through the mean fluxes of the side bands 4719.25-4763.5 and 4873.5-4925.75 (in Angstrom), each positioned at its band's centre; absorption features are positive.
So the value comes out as 7.1 Angstrom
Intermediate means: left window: 12.2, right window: 11.9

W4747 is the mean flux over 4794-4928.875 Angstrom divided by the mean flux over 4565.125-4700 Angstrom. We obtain 0.9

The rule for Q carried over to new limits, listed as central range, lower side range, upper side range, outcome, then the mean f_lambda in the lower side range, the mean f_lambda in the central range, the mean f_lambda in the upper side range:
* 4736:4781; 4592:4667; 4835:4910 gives 0.127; 12.7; 10.7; 11.5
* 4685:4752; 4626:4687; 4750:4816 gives -0.080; 12.1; 12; 10.2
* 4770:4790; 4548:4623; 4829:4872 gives 0.295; 12.6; 8.69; 11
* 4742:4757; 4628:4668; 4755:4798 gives -0.164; 12.1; 12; 9.81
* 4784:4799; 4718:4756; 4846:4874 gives 0.143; 12.2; 10.2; 10.9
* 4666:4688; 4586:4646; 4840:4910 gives 0.074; 12.9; 11.8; 11.4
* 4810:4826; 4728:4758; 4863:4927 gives 0.152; 12.1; 10.4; 11.7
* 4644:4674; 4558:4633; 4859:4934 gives 0.075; 12.9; 11.9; 11.9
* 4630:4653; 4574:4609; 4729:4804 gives 0.006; 12.5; 11.9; 10.8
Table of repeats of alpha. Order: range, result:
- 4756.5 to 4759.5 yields 12.3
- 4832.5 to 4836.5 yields 10.9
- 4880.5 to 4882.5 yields 11.6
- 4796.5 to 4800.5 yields 11.8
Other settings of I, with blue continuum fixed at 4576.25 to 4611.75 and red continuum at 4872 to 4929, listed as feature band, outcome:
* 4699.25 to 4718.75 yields 0.3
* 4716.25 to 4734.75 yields 0.4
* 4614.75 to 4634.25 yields -2.5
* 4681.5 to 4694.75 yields 1.6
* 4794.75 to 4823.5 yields 3.8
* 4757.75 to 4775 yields 3.1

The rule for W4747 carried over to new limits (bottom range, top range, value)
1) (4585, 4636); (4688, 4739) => 0.90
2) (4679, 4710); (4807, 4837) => 0.88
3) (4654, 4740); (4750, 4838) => 0.85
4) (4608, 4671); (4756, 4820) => 0.79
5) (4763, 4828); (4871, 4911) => 1.20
